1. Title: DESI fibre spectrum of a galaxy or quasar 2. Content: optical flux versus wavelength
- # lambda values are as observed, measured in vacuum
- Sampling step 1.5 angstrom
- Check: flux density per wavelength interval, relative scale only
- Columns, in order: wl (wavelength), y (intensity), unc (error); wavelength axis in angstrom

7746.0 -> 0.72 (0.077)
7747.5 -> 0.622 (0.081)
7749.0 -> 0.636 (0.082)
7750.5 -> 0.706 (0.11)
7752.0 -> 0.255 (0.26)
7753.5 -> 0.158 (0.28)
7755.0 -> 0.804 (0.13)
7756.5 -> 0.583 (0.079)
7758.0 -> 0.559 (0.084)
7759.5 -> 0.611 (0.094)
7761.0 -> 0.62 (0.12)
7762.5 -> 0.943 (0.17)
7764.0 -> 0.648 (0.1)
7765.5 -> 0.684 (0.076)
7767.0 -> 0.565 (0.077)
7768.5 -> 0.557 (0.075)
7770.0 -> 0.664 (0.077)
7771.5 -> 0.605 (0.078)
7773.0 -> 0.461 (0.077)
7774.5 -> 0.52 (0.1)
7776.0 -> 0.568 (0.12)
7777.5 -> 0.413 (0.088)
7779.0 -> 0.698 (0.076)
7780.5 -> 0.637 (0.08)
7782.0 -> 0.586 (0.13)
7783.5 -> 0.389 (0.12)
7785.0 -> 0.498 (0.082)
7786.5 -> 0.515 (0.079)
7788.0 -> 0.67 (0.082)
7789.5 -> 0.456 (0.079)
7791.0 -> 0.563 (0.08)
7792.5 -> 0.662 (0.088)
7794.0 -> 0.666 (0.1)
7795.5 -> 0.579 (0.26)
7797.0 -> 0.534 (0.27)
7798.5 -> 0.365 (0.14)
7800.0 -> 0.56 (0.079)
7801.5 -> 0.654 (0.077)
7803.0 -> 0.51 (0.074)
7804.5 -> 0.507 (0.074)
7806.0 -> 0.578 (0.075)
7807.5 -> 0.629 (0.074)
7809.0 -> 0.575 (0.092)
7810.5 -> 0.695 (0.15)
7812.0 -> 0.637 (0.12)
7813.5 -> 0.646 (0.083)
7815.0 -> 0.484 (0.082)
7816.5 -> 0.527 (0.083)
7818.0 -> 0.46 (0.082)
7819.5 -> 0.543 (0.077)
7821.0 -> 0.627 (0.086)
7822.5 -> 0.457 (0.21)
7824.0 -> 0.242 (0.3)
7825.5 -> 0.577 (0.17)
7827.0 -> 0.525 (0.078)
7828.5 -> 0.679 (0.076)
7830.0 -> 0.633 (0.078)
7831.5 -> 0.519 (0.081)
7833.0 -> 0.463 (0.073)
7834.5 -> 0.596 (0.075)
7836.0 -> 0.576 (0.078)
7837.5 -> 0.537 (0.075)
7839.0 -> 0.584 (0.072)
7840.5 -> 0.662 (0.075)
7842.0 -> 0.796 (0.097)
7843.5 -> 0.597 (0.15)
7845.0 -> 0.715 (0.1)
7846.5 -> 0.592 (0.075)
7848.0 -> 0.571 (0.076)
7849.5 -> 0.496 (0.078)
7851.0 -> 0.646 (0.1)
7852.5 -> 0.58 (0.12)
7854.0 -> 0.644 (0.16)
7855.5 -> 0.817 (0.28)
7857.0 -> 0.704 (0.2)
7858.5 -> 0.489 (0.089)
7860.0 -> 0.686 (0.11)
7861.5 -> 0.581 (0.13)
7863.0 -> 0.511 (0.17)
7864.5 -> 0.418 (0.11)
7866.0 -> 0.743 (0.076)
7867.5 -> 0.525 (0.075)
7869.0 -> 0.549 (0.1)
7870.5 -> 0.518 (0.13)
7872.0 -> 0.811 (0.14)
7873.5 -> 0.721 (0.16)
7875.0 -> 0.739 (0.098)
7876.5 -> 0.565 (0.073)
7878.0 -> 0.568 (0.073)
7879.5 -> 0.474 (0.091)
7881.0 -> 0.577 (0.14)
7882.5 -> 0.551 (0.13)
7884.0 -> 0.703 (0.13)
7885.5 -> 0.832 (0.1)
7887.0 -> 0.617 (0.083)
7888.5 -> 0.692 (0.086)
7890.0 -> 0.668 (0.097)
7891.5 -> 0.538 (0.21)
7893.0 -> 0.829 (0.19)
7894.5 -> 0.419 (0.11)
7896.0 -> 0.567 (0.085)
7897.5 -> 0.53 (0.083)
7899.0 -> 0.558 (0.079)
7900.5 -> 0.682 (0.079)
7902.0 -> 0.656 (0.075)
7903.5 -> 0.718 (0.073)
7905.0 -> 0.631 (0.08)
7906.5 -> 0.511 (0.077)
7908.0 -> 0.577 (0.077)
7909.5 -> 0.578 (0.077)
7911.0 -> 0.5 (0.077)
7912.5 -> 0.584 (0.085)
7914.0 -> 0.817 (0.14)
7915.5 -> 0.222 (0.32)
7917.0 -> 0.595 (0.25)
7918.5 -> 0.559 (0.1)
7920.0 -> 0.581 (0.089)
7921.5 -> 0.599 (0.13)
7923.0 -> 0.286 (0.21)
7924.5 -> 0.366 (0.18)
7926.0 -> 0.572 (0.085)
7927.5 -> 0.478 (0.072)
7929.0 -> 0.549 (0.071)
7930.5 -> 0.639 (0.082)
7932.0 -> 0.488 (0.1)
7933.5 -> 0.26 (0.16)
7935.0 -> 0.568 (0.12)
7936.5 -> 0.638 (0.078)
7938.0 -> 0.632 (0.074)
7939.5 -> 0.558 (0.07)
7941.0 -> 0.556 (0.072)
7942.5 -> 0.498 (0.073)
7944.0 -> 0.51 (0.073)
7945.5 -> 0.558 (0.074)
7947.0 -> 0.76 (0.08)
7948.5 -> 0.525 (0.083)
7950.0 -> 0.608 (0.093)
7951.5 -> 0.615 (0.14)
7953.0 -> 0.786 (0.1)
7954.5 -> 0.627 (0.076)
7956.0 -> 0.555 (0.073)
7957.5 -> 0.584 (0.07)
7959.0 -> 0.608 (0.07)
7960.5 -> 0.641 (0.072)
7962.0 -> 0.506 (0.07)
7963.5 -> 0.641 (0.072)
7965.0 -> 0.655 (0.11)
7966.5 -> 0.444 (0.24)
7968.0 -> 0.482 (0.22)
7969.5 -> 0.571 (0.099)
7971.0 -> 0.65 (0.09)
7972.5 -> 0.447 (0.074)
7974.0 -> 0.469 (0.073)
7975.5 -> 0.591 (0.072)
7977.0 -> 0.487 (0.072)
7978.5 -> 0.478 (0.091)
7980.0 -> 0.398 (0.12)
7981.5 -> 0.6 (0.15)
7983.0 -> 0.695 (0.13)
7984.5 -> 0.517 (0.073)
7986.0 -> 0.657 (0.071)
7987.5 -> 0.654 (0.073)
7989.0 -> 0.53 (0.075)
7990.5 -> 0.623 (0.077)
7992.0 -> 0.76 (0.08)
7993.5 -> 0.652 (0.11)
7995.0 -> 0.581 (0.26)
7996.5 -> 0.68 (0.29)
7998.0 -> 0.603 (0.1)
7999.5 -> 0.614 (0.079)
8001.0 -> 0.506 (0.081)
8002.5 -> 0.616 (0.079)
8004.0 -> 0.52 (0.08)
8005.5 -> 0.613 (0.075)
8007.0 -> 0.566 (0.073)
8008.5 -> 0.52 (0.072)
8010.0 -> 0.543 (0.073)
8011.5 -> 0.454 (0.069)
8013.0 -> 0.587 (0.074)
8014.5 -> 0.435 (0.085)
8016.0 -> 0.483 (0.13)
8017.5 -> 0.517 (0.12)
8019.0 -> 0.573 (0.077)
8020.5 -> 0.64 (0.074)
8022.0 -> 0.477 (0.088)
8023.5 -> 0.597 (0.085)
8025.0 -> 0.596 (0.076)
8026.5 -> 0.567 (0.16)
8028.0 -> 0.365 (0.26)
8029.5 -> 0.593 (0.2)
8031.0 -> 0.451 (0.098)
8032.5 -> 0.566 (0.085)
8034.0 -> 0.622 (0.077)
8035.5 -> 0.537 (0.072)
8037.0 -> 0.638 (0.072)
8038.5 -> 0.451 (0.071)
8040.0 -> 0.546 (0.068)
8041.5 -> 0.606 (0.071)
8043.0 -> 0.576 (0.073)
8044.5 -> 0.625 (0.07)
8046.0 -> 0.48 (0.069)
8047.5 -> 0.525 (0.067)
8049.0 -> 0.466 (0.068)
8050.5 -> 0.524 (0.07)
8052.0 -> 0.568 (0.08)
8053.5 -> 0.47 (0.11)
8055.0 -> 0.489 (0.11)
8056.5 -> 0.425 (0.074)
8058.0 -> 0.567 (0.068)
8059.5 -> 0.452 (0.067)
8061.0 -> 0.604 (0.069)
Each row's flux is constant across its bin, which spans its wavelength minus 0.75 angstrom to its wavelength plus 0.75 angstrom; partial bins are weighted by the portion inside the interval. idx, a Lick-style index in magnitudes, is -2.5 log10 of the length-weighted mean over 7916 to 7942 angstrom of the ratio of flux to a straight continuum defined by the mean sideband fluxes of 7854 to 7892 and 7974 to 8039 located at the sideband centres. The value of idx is 0.148 mag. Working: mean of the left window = 0.625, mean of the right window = 0.561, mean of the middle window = 0.522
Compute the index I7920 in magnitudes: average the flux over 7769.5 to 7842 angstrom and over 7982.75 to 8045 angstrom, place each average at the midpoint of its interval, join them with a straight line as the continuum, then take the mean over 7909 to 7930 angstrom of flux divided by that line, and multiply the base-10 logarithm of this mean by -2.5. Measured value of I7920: 0.09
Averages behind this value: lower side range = 0.559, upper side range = 0.569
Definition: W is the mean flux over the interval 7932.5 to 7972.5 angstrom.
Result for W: 0.575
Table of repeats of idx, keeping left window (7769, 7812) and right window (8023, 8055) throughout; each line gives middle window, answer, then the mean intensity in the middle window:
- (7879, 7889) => -0.15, 0.638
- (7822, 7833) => 0.09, 0.516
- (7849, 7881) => -0.10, 0.609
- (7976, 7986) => 0.01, 0.54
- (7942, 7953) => -0.09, 0.598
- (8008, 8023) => 0.04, 0.524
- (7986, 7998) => -0.17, 0.639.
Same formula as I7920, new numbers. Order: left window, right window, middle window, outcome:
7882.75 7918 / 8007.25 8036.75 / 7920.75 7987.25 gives 0.041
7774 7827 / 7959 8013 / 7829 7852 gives -0.086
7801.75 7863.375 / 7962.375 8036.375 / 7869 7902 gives -0.089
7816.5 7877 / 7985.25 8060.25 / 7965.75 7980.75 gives 0.128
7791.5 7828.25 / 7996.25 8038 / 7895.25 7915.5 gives -0.079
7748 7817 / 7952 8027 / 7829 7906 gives -0.077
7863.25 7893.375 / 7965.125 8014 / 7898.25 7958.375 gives 0.065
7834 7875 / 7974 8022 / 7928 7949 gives 0.070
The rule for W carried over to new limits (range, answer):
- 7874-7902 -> 0.619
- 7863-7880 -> 0.601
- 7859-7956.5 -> 0.583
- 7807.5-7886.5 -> 0.596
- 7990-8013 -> 0.59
